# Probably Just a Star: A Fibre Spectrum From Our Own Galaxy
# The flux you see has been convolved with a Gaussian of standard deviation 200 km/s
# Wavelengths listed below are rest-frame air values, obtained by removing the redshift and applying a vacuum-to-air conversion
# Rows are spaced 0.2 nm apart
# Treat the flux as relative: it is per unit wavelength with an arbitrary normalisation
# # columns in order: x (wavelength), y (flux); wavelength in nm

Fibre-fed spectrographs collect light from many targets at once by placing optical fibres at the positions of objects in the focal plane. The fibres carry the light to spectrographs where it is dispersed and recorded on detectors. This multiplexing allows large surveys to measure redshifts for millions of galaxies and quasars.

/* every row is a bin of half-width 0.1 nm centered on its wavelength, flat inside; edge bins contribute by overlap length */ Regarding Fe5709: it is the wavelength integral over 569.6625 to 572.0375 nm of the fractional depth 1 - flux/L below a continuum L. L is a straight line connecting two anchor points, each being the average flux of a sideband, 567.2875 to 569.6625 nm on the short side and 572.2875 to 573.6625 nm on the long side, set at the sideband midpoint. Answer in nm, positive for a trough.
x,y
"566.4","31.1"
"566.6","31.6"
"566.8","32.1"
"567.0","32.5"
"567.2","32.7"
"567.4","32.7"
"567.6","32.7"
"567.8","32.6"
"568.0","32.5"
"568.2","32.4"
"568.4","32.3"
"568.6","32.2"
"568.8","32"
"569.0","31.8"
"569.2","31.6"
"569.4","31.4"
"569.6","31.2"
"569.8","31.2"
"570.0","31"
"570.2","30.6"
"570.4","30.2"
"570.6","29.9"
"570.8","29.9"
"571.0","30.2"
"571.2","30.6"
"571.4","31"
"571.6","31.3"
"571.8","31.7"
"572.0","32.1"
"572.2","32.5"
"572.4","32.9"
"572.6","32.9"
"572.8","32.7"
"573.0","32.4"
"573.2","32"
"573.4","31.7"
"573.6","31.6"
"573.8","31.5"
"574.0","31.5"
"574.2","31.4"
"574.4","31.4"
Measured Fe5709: 0.11 nm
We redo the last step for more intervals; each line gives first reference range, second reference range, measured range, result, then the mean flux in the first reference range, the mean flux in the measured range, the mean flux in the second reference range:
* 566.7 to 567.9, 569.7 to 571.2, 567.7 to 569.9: -0.03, 32.5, 31.9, 30.4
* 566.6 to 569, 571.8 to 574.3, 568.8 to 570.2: 0.04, 32.4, 31.4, 32.1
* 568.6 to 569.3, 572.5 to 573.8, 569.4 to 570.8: 0.06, 31.9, 30.7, 32.2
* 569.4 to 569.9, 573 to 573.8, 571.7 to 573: -0.03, 31.2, 32.5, 31.8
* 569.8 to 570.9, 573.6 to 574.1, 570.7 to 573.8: -0.07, 30.4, 31.7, 31.5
